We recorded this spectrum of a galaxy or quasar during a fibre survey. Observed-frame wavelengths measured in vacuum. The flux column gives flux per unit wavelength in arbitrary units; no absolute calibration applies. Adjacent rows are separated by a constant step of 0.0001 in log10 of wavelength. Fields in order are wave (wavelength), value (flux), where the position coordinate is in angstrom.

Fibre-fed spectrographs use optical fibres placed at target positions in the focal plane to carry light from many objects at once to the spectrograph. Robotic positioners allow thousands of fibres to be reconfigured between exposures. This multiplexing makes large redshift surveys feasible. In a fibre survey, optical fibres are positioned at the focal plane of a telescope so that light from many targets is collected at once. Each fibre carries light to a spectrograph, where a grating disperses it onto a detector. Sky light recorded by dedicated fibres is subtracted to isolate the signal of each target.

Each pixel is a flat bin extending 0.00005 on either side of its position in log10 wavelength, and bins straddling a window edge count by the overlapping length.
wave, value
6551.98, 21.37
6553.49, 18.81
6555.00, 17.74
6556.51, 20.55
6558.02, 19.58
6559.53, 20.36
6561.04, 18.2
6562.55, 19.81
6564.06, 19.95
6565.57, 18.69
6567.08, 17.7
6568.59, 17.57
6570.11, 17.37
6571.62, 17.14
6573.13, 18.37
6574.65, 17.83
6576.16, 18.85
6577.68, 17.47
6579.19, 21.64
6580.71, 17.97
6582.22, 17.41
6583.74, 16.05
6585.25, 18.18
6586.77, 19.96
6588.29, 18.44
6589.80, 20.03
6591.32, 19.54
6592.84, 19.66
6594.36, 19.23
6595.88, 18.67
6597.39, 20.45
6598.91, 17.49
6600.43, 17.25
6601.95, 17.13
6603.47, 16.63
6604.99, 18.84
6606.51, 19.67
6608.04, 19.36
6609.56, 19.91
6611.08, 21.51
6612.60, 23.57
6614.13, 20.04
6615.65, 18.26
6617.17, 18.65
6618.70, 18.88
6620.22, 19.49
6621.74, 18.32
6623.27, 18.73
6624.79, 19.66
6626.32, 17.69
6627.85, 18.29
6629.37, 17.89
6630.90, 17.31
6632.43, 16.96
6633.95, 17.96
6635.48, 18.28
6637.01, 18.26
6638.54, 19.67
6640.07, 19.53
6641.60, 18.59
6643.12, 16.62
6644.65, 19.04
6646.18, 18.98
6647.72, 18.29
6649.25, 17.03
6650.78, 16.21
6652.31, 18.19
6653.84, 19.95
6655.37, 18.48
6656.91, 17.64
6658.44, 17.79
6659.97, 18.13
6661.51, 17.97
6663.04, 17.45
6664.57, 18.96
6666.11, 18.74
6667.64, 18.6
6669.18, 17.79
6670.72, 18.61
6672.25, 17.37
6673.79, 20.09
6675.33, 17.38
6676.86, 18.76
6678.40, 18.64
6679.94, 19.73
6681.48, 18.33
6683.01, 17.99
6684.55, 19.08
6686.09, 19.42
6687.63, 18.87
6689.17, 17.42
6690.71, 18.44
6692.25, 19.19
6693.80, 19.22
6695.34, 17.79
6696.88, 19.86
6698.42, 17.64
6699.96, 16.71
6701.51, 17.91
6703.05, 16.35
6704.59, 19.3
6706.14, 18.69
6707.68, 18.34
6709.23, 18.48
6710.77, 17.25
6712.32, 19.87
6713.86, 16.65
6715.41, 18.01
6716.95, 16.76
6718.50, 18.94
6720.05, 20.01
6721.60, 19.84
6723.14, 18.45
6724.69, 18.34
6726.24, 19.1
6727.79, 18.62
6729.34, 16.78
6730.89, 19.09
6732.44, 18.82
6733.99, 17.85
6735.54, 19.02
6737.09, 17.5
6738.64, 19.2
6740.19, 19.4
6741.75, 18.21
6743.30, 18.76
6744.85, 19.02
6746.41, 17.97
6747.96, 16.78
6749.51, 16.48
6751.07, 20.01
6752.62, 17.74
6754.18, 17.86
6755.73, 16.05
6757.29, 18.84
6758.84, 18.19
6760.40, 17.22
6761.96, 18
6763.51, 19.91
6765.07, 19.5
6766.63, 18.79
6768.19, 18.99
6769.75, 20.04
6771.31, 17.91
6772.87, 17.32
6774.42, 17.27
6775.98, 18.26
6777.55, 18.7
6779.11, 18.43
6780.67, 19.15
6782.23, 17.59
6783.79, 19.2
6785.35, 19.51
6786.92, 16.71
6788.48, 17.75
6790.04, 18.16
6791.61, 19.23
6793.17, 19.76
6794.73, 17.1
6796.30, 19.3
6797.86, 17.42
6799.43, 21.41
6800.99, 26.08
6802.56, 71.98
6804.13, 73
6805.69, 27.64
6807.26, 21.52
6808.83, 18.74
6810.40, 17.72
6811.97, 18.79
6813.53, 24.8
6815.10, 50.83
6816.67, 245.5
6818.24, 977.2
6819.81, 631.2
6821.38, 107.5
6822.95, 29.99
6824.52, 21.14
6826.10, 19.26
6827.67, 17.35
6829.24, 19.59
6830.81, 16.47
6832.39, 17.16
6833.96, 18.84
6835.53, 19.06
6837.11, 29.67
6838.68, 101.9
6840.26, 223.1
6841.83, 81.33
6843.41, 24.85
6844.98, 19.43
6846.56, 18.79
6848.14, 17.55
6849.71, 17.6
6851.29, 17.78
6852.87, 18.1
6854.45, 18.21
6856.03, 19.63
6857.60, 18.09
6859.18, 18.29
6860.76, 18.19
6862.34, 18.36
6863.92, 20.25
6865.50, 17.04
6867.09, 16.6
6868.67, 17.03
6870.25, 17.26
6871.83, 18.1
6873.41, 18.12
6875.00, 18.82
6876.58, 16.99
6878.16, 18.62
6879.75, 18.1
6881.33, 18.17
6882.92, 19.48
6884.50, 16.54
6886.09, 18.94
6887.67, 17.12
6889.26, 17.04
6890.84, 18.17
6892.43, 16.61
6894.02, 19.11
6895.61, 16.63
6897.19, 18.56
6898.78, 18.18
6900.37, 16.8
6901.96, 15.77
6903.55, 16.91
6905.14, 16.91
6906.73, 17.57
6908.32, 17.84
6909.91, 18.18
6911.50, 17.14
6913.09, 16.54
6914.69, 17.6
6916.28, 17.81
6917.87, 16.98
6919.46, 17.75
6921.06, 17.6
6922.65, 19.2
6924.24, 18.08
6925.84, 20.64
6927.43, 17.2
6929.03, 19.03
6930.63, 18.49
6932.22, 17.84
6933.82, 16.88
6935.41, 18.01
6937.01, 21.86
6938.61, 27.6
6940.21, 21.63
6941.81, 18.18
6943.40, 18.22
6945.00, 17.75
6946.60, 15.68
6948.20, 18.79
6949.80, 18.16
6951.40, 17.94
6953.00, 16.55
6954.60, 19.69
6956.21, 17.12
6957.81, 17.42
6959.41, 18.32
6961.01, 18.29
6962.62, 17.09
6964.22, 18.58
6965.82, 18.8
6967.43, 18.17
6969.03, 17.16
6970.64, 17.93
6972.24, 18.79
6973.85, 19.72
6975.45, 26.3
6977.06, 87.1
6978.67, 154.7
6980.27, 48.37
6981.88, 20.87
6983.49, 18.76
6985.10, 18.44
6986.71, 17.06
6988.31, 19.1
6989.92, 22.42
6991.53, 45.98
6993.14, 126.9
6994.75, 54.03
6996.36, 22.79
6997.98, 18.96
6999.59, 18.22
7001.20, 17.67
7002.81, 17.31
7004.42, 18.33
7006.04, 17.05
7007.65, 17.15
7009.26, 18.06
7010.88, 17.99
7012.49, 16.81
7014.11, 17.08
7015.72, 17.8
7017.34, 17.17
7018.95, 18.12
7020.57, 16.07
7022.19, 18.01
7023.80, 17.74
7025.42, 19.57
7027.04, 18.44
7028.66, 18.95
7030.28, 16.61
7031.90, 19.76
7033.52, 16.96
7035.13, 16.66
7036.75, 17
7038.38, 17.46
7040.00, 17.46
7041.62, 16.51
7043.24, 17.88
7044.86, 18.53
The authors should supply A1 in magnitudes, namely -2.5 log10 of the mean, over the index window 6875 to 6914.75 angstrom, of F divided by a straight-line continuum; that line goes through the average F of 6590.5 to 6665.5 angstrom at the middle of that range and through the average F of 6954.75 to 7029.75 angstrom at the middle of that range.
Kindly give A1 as 0.38 mag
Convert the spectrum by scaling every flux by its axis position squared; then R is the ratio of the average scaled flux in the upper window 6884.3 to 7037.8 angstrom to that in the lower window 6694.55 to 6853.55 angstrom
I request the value 0.56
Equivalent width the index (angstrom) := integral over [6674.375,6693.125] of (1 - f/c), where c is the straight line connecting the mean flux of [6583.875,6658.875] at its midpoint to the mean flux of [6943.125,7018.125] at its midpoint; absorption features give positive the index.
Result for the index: 1.4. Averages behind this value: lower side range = 18.7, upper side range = 27.1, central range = 18.6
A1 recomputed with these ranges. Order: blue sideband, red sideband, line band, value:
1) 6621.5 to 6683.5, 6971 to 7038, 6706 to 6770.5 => 0.13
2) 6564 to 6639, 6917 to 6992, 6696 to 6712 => 0.12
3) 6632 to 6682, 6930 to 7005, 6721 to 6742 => 0.11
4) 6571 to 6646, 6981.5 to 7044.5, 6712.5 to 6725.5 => 0.07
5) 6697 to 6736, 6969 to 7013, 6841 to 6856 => -0.03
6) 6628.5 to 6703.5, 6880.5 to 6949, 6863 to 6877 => 0.02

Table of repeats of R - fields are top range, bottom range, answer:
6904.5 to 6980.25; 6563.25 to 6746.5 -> 1.37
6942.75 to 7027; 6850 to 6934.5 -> 1.50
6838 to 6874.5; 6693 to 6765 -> 1.89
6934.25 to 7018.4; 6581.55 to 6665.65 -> 1.58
